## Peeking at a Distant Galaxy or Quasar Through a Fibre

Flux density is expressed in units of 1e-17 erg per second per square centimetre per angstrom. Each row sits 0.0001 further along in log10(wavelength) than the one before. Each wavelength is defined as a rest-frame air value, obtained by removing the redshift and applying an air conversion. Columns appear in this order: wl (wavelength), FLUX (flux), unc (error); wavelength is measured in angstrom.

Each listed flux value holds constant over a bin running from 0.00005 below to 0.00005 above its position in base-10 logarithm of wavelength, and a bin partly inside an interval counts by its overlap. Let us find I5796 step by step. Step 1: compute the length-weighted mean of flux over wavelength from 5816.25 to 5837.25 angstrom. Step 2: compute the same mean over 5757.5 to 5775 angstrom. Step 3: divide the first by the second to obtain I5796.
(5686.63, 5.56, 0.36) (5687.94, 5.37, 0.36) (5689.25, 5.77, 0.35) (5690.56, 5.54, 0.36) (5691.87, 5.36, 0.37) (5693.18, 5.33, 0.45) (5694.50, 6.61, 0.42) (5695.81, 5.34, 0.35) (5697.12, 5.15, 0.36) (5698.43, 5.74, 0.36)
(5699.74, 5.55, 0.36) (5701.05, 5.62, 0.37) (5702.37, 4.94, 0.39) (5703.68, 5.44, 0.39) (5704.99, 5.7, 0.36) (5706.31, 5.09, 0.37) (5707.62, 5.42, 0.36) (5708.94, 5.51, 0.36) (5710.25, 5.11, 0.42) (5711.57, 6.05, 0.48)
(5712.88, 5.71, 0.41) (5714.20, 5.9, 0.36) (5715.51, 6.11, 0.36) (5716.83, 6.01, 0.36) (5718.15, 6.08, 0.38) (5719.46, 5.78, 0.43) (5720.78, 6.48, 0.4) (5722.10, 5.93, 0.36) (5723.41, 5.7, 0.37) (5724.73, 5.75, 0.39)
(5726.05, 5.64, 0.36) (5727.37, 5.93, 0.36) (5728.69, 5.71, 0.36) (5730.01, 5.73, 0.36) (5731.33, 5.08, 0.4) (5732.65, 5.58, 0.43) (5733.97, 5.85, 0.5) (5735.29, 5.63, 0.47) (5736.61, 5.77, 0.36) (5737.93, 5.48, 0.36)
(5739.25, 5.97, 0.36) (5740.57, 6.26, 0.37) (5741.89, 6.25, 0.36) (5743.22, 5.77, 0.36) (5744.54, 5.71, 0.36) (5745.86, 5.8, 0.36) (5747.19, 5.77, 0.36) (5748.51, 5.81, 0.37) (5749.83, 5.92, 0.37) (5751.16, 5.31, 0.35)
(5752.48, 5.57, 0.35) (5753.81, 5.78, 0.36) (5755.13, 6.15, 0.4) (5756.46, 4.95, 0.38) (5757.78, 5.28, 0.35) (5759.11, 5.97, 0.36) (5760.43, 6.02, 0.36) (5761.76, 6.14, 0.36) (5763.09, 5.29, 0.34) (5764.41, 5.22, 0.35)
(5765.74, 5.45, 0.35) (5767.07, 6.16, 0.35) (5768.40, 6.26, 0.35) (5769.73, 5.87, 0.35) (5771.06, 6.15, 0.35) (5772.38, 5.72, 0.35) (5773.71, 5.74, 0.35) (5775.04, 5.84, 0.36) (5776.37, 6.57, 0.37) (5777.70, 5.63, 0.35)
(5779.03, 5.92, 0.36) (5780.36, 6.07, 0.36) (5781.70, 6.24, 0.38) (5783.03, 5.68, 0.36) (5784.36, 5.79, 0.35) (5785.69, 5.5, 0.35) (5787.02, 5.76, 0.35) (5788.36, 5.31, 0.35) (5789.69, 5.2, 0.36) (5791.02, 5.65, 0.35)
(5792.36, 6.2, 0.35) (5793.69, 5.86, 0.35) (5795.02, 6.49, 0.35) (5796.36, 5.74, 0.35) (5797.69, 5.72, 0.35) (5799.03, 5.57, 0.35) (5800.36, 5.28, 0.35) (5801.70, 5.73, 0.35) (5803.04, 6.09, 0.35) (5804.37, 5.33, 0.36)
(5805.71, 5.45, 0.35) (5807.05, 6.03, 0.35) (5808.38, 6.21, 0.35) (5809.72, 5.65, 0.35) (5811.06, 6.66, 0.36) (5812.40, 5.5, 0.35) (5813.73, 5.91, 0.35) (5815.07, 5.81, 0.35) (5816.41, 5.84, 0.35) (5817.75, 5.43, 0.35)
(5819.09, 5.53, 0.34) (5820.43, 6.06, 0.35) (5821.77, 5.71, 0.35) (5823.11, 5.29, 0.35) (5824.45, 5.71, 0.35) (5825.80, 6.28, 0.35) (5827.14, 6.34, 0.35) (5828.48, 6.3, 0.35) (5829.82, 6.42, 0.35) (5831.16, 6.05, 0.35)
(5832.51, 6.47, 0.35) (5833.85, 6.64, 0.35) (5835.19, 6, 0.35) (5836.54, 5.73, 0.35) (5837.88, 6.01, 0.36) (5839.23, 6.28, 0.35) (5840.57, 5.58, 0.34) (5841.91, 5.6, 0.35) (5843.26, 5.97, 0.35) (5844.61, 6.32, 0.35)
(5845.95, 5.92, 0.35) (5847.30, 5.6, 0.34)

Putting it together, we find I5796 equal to 1.0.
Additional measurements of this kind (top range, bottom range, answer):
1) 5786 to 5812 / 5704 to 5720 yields 1.01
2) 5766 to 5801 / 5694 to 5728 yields 1.02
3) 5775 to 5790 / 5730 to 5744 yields 1.01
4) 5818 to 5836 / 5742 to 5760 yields 1.06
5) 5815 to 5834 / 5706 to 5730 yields 1.03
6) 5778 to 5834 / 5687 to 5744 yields 1.03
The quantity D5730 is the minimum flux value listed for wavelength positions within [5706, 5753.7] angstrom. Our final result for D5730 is 5.08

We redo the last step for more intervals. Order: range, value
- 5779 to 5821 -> 5.2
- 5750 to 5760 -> 4.95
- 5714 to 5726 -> 5.7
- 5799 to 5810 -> 5.28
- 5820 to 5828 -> 5.29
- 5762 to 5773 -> 5.22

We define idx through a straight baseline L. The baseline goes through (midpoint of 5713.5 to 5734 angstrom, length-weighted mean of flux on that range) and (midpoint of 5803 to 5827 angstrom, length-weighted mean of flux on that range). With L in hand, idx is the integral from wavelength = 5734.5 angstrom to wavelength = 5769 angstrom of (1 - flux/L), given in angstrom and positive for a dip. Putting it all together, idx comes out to 0.4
